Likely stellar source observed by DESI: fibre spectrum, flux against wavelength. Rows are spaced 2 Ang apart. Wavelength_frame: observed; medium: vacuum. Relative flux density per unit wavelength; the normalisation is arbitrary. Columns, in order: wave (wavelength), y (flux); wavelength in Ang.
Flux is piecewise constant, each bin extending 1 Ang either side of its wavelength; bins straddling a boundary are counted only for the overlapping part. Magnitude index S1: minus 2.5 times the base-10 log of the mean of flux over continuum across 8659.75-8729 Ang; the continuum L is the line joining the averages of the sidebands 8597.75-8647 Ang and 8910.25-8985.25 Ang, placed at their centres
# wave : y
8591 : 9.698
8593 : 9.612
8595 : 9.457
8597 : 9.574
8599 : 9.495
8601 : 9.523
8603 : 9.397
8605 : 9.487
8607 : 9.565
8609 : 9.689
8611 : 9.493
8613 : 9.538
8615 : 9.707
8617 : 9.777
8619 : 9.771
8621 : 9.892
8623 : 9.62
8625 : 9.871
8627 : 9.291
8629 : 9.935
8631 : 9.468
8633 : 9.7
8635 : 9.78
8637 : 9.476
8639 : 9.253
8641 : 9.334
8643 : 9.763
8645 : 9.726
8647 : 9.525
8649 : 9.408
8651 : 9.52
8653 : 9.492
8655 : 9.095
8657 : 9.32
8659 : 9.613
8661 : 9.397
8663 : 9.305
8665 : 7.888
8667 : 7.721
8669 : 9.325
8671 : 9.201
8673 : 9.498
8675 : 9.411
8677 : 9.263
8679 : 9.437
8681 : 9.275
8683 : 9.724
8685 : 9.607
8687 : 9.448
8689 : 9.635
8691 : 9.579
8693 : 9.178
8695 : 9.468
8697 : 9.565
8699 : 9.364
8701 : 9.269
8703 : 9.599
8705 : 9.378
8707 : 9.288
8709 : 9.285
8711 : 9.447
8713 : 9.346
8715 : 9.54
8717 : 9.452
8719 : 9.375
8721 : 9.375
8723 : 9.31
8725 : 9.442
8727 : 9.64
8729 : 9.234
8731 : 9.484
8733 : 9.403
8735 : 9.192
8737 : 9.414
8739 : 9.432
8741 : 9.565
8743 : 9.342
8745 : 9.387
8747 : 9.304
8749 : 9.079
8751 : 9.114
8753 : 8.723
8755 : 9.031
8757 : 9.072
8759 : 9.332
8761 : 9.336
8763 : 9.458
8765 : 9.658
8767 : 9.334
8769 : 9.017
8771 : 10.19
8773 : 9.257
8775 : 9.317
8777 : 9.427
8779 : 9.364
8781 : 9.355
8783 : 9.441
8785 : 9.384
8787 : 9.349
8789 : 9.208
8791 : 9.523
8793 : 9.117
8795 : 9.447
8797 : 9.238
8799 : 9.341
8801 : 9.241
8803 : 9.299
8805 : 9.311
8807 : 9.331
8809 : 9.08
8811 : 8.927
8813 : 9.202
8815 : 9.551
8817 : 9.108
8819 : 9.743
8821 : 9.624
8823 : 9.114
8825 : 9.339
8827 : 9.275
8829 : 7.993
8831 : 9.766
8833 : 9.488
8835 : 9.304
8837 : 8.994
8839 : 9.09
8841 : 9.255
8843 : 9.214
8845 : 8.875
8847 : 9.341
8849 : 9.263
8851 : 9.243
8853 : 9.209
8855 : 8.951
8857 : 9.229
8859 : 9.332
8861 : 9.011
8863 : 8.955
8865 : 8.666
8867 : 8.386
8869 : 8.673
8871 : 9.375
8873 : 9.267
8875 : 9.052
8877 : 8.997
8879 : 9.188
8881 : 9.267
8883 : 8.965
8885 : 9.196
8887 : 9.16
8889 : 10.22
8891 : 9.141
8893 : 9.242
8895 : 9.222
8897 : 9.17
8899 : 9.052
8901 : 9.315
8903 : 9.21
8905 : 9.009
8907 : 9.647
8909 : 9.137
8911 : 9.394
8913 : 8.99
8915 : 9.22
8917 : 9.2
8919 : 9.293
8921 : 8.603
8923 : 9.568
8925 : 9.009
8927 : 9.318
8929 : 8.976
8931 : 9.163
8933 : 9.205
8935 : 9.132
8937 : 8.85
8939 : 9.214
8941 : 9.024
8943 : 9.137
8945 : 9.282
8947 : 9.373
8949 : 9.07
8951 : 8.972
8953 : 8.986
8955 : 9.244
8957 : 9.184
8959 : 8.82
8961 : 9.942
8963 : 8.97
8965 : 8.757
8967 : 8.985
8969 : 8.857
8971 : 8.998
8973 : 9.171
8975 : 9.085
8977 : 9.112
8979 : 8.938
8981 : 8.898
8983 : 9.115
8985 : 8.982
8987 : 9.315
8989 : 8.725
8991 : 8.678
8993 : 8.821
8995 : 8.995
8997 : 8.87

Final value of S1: 0.02 mag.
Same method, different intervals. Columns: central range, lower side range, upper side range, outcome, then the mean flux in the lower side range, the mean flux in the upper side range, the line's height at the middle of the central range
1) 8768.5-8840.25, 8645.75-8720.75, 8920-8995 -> -0.01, 9.33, 9.07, 9.21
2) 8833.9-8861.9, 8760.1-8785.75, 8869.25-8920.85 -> 0.02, 9.43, 9.22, 9.3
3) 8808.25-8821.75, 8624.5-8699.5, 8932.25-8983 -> -0.01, 9.39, 9.09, 9.23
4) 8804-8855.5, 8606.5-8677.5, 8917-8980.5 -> 0.00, 9.43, 9.1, 9.23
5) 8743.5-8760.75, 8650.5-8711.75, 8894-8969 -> 0.01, 9.31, 9.15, 9.26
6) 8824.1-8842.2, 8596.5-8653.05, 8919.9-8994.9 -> 0.01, 9.59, 9.07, 9.26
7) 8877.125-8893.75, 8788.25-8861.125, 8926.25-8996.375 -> -0.01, 9.23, 9.06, 9.16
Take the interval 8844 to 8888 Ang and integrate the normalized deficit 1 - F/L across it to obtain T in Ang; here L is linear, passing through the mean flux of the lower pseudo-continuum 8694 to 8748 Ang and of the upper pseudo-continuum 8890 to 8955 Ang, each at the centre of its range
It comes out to 0.7 Ang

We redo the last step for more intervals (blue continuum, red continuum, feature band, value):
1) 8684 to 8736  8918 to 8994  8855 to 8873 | 0.45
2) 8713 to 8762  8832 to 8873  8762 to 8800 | -0.65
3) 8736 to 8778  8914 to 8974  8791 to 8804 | -0.03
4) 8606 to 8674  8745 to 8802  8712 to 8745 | -0.19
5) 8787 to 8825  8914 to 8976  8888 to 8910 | -0.31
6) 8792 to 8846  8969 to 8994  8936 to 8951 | -0.14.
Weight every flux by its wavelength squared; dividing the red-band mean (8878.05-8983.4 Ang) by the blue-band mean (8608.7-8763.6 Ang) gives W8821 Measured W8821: 1.03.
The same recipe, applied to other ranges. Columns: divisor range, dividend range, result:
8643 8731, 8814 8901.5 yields 1.02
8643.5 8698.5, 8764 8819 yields 1.03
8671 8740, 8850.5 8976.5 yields 1.02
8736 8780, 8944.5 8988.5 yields 1.02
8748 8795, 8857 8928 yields 1.01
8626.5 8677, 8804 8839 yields 1.03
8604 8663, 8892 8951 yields 1.02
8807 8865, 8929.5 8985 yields 1.02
